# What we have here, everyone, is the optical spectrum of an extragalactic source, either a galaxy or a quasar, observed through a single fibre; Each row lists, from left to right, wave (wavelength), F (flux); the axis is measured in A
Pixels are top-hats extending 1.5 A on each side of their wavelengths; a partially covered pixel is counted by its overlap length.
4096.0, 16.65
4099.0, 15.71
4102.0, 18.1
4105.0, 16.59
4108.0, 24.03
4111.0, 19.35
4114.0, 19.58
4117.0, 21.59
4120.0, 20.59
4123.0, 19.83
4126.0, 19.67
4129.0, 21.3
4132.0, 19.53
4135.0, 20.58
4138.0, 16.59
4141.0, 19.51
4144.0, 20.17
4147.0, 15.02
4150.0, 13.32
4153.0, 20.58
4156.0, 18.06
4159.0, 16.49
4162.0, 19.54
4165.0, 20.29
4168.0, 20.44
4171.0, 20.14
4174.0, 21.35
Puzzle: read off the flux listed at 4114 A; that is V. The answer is 19.58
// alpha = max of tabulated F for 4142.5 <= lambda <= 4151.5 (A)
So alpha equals 20.17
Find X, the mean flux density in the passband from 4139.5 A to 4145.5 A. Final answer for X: 19.8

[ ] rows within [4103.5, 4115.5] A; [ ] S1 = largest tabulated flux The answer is 24.03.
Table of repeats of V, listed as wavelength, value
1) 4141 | 19.51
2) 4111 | 19.35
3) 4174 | 21.35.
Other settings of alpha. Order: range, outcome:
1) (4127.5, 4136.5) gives 21.3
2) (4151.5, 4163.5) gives 20.58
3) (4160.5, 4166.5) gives 20.29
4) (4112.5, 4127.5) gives 21.59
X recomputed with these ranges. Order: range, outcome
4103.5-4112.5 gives 20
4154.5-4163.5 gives 18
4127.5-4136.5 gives 20.5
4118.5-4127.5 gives 20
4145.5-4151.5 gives 14.2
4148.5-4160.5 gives 17.1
